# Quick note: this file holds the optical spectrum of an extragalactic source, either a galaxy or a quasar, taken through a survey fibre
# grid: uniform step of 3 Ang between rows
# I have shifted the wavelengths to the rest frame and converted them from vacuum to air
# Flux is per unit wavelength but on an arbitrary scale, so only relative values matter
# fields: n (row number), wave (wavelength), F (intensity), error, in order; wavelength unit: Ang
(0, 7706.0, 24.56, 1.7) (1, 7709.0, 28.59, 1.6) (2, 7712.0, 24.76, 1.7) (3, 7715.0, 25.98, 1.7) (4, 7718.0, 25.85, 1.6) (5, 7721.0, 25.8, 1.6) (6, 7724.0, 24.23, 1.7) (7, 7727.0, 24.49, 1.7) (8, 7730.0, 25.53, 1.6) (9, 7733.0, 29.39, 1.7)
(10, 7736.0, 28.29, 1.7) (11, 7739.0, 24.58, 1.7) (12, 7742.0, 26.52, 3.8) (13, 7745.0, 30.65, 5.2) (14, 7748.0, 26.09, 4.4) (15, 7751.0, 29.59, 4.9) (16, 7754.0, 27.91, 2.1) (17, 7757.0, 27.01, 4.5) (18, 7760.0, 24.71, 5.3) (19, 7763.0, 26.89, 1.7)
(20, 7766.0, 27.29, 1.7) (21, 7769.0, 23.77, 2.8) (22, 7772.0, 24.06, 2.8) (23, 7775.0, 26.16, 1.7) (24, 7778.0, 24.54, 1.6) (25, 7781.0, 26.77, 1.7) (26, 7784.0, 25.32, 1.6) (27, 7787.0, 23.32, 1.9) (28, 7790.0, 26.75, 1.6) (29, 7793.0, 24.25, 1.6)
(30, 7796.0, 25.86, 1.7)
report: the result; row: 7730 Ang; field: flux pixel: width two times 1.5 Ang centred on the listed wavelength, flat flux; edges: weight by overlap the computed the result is 25.53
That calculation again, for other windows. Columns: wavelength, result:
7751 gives 29.59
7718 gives 25.85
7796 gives 25.86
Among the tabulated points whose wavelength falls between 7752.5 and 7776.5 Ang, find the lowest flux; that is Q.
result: 23.77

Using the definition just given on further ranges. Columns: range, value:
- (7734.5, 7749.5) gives 24.58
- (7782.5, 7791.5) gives 23.32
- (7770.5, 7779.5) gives 24.06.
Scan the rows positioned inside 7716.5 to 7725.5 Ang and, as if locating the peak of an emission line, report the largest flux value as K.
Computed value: 25.85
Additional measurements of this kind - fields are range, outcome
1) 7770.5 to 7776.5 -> 26.16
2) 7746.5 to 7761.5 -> 29.59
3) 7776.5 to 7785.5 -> 26.77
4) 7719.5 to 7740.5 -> 29.39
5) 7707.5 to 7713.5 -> 28.59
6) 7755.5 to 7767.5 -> 27.29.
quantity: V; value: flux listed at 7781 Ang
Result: 26.77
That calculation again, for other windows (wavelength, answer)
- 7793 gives 24.25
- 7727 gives 24.49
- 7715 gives 25.98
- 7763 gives 26.89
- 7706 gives 24.56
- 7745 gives 30.65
